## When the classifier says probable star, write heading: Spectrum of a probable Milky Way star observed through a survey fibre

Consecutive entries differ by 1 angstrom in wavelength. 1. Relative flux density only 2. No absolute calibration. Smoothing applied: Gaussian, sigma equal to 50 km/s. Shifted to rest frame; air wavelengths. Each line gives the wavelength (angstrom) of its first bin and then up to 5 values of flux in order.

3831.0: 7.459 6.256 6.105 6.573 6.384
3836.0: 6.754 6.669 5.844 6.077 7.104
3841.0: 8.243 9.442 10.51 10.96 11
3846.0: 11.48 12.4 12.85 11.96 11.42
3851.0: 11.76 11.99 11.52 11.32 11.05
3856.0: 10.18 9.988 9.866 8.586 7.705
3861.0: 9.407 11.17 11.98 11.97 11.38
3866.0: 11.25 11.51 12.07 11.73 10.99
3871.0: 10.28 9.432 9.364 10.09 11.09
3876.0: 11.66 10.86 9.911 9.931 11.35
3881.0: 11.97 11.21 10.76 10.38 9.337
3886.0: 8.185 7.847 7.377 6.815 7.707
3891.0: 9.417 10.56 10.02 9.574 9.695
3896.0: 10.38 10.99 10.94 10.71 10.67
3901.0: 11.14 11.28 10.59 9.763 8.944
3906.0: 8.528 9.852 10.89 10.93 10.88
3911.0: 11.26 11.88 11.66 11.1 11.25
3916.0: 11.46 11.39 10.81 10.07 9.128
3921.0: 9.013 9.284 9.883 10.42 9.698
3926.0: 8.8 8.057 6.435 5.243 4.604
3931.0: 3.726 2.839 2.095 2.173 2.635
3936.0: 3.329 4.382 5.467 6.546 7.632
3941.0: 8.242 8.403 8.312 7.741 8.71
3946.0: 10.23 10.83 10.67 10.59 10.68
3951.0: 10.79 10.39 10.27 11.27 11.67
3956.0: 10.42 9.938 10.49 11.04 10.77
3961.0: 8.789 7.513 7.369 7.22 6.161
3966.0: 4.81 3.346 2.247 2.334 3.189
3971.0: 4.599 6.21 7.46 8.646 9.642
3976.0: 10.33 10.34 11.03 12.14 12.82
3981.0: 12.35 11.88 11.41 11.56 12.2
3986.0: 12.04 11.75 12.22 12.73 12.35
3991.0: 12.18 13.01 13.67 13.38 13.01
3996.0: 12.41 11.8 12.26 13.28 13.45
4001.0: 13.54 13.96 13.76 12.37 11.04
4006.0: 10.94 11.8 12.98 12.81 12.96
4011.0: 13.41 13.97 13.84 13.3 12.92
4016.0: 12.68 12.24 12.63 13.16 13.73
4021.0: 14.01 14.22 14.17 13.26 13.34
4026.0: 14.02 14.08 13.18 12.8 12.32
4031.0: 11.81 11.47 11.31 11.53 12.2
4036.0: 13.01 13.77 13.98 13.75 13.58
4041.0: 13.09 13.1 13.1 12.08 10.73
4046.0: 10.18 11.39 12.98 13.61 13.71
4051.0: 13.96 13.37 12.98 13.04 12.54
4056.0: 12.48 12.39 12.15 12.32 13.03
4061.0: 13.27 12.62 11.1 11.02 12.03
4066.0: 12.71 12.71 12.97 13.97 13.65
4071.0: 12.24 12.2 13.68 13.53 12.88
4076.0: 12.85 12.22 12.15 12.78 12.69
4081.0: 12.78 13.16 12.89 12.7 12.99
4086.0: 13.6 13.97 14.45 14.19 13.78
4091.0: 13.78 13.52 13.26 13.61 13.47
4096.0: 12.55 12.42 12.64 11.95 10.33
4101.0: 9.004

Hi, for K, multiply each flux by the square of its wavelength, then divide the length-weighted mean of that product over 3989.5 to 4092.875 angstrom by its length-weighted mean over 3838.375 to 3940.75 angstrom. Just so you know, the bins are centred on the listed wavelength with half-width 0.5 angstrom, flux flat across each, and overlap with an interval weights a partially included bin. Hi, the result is 1.5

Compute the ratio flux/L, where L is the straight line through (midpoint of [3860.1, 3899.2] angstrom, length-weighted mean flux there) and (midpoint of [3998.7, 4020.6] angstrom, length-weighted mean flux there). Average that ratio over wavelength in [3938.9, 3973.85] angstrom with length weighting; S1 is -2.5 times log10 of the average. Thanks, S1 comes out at 0.39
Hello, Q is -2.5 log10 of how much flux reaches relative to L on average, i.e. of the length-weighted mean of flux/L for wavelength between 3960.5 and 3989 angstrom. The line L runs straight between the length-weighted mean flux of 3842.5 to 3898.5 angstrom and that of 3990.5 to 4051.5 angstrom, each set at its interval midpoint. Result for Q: 0.37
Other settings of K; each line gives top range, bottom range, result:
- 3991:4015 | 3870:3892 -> 1.40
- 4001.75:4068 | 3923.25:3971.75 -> 1.81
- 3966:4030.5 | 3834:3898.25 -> 1.24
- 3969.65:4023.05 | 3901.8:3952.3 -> 1.44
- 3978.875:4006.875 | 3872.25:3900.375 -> 1.32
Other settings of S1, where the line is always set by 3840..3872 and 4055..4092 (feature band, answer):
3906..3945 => 0.38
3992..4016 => -0.06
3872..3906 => 0.12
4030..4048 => 0.02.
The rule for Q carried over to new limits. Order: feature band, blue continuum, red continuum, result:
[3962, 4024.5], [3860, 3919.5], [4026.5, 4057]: 0.08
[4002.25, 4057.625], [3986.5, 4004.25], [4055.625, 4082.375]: -0.01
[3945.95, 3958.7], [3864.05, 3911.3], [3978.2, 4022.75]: 0.10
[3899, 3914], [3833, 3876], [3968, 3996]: -0.04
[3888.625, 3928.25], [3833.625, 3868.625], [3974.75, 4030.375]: 0.10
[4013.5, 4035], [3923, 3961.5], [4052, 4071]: -0.16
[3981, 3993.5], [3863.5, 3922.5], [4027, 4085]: -0.05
